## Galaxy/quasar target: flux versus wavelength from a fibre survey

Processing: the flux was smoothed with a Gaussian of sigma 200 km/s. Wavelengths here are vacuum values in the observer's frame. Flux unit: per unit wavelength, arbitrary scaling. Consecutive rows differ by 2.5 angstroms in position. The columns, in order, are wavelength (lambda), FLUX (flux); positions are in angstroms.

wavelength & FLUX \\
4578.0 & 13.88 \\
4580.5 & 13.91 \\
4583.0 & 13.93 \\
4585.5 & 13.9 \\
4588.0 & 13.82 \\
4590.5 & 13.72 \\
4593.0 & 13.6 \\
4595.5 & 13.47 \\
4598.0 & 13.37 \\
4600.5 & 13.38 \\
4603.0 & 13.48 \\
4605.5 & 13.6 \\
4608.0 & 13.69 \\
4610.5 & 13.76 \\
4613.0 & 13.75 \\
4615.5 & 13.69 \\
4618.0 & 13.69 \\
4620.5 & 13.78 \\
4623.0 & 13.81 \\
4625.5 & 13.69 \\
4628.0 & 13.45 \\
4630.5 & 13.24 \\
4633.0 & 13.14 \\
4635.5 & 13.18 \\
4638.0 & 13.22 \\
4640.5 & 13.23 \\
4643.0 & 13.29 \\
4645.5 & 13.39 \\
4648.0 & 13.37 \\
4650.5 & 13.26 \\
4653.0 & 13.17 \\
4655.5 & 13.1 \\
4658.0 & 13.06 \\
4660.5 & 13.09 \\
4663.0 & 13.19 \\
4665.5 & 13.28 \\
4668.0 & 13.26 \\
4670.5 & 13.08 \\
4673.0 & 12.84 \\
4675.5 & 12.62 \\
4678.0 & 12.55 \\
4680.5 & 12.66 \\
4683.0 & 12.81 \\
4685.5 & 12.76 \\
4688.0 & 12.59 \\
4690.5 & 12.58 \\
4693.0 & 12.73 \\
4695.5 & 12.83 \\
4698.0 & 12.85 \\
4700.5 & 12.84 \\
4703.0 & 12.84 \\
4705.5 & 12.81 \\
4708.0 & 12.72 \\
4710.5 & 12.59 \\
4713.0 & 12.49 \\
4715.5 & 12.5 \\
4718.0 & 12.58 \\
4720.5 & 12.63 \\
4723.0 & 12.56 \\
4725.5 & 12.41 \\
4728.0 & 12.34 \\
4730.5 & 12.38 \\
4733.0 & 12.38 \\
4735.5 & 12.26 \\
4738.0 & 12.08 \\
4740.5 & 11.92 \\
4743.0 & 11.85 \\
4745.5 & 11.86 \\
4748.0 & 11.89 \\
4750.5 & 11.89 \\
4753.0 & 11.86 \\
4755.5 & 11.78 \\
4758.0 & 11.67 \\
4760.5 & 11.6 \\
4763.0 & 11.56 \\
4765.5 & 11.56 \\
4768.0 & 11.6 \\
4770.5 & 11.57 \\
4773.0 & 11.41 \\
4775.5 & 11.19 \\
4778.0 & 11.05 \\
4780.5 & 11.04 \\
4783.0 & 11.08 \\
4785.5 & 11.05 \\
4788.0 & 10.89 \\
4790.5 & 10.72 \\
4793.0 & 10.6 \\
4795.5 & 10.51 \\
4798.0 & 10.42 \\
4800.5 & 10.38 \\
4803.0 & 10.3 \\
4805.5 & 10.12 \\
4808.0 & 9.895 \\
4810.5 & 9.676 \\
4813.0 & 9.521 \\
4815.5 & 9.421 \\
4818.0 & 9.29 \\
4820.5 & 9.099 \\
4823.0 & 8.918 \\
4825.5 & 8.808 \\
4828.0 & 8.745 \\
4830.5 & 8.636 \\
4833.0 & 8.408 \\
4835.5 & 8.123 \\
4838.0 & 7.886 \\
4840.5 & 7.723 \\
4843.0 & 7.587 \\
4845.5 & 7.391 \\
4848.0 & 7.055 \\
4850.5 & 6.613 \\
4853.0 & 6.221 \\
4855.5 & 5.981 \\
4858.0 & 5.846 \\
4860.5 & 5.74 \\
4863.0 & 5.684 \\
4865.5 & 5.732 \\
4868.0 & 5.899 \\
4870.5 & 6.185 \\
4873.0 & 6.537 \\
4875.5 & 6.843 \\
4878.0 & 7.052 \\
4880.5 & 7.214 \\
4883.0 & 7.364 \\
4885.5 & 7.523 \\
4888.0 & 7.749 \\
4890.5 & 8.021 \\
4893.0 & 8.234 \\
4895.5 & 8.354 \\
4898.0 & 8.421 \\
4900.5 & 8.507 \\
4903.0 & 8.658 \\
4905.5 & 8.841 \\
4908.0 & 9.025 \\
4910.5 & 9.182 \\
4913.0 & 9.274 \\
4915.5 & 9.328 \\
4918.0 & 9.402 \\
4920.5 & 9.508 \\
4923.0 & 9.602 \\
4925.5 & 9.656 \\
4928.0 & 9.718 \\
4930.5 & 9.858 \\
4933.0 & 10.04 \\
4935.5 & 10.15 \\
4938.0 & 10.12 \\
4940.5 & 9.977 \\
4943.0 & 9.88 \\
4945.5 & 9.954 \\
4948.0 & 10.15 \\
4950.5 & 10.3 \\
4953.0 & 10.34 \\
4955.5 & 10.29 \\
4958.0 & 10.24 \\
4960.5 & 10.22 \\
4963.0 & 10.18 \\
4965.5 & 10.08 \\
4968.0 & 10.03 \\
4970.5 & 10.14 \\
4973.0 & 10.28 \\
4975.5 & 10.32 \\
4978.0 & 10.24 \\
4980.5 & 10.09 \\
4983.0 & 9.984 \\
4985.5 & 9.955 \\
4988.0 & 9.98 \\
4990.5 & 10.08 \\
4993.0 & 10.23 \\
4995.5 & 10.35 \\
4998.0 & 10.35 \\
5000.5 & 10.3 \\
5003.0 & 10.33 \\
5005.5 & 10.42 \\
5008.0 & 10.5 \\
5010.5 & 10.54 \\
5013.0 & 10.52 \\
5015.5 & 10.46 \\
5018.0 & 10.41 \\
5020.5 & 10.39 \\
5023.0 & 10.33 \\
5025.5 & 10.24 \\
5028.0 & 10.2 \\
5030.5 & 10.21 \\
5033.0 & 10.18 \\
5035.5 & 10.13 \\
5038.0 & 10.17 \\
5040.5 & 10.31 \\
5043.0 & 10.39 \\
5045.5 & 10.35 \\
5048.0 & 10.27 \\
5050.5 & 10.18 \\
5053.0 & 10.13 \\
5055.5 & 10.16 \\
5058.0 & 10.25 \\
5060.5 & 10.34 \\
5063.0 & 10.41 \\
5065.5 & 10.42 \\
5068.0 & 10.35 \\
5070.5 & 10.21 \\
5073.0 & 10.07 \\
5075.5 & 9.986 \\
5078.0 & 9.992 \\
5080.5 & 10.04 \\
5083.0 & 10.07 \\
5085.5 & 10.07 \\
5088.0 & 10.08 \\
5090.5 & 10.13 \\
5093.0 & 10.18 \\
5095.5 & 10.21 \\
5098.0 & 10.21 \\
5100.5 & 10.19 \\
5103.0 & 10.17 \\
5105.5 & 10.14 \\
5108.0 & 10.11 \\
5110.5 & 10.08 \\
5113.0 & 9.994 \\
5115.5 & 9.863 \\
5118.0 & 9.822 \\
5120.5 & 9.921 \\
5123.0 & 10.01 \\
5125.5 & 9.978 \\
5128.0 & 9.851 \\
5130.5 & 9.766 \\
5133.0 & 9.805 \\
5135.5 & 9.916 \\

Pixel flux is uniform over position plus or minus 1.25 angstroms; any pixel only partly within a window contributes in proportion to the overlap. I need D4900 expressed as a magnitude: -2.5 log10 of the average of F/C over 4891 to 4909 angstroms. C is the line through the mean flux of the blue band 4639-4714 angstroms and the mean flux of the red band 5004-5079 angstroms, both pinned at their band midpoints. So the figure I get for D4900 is 0.30 mag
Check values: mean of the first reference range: 12.9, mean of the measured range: 8.55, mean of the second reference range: 10.3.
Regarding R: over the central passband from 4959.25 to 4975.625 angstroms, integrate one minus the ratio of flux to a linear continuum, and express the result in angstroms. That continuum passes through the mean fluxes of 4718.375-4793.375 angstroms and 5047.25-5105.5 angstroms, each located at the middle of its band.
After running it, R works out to 0.81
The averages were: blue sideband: 11.7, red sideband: 10.2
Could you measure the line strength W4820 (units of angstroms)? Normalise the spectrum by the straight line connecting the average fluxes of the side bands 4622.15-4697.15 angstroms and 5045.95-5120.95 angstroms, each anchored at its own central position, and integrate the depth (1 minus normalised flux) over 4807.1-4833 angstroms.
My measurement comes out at 6.1 angstroms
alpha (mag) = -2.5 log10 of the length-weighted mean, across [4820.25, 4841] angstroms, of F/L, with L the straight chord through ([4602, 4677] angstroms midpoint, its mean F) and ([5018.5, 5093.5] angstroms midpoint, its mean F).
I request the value 0.37 mag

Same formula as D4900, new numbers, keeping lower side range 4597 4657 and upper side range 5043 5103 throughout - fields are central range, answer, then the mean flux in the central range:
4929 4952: 0.114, 10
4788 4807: 0.167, 10.5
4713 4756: 0.040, 12.2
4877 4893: 0.462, 7.55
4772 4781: 0.109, 11.2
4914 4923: 0.198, 9.44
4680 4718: 0.018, 12.7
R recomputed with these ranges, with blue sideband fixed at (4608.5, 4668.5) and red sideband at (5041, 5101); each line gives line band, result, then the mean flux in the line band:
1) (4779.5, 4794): 1.6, 10.9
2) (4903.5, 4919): 3.0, 9.15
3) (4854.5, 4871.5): 8.5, 5.86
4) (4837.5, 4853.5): 6.3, 7.23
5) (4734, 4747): 0.7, 12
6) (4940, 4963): 1.9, 10.2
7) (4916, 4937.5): 2.9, 9.74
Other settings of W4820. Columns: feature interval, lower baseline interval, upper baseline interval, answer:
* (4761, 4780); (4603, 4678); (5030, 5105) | 1.48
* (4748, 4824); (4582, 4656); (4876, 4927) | -1.20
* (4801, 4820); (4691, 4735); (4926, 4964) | 2.97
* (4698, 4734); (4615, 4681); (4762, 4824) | -1.89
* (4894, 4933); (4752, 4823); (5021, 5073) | 4.88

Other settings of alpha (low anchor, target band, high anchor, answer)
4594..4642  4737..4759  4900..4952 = 0.00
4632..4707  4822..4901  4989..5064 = 0.49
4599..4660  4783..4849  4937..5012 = 0.25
